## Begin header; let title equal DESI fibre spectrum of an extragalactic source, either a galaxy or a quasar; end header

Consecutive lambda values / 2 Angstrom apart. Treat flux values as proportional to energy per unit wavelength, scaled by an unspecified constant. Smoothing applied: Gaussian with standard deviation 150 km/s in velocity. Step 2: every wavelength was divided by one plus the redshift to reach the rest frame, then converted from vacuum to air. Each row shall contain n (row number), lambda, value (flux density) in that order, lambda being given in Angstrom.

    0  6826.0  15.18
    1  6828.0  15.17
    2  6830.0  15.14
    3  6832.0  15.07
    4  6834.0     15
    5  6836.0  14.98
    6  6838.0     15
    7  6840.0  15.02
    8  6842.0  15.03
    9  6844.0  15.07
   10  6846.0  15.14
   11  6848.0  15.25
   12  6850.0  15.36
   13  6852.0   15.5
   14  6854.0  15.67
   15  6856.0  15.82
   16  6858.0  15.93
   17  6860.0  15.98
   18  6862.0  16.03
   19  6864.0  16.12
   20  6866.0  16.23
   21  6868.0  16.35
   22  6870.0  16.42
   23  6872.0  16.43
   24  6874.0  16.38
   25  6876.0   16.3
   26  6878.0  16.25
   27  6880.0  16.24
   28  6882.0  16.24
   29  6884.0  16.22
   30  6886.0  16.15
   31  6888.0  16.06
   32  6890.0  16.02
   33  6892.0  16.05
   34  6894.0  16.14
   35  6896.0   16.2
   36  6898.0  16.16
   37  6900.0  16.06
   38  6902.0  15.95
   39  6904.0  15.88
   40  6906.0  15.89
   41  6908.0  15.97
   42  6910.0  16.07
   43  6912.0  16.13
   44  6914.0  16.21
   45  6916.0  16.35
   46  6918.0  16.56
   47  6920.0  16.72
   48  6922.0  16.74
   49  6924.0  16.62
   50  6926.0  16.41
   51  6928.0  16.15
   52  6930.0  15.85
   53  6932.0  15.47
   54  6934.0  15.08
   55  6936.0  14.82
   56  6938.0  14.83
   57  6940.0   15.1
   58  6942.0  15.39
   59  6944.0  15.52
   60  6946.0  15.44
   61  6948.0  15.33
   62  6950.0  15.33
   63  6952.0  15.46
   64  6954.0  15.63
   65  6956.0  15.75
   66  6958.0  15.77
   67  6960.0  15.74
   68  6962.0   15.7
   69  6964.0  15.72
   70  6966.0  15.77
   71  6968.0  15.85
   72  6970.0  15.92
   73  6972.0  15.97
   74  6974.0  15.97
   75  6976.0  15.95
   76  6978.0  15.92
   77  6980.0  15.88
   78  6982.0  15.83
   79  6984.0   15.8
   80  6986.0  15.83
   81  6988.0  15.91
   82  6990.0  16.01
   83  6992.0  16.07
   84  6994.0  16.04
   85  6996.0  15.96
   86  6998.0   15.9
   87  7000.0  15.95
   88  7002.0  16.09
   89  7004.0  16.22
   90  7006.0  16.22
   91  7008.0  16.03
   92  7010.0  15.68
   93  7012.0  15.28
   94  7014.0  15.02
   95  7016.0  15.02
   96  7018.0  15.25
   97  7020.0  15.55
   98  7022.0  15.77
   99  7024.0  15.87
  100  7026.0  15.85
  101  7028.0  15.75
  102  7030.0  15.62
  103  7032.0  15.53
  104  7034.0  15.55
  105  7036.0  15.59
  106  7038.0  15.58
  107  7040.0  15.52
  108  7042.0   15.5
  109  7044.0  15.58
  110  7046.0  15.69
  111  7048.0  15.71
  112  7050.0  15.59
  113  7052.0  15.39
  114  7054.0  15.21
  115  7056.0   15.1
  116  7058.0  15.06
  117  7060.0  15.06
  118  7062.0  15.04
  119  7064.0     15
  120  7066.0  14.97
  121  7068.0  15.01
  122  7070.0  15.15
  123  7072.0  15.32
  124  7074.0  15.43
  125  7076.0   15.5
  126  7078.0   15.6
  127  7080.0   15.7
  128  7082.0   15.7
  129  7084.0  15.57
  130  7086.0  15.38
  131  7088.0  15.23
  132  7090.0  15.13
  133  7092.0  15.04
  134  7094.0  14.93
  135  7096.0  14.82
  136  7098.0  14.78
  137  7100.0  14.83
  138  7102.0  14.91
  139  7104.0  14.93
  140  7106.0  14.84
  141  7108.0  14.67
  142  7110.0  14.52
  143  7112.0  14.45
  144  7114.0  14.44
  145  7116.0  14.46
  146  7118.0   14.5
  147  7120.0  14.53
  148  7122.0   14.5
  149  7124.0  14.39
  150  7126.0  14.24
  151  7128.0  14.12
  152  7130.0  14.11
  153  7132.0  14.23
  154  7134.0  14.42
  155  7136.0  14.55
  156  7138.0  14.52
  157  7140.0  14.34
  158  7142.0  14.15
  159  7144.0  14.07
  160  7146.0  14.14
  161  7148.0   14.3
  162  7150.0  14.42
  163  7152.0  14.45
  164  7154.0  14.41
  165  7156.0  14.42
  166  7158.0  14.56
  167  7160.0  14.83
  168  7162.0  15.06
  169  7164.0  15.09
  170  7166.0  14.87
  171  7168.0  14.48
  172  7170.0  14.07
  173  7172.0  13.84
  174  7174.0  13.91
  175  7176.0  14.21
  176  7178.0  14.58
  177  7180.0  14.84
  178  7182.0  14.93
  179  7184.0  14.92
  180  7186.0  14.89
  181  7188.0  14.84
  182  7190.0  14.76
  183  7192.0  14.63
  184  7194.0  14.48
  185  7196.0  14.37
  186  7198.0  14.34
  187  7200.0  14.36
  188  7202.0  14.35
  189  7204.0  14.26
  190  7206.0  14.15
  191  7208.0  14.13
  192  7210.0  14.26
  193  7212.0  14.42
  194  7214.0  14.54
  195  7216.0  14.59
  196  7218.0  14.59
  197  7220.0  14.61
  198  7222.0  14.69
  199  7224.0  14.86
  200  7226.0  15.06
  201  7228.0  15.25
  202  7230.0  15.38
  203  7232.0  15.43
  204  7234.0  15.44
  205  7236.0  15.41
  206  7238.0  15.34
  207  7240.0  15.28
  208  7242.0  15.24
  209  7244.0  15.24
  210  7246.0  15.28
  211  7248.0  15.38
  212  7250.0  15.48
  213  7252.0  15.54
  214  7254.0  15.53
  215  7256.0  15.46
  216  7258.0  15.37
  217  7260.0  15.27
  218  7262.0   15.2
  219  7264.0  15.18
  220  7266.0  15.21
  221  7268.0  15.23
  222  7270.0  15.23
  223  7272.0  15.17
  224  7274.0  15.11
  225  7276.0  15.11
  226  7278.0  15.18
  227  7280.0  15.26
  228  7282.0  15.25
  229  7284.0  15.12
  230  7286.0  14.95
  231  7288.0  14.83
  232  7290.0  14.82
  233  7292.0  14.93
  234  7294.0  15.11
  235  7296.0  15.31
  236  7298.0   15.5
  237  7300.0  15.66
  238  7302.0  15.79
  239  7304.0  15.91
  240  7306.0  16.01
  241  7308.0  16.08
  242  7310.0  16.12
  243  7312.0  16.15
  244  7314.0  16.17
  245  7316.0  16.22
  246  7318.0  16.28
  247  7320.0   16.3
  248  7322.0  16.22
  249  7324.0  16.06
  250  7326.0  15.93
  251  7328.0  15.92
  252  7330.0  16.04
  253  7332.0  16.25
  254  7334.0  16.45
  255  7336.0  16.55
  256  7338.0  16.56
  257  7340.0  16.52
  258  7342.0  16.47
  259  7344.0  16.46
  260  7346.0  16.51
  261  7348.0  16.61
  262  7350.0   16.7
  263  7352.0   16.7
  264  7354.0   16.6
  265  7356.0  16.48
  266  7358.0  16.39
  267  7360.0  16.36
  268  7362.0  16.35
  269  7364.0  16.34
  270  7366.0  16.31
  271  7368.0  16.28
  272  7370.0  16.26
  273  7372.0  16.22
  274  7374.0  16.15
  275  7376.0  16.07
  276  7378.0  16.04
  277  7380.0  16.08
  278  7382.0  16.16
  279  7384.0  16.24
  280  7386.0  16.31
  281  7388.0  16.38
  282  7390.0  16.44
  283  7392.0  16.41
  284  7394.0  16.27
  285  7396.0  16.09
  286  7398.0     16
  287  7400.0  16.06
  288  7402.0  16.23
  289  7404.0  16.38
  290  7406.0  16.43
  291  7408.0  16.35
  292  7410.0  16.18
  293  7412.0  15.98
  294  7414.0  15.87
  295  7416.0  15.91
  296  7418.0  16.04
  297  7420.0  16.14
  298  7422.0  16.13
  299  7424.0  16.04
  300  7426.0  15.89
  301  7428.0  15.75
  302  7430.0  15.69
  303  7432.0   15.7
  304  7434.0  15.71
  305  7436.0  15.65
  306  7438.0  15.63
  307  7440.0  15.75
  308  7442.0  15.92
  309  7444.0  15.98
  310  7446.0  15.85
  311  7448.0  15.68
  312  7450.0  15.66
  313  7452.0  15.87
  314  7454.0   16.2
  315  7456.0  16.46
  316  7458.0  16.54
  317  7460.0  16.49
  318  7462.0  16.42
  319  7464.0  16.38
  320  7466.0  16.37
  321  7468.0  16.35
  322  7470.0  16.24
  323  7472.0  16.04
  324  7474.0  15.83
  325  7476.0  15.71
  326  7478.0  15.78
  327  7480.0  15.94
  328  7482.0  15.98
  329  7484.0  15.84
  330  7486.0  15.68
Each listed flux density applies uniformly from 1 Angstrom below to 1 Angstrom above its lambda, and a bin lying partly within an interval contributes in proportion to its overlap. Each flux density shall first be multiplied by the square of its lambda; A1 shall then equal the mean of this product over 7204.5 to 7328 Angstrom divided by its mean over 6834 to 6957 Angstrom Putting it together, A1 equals 1.07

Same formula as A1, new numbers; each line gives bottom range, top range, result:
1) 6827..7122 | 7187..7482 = 1.12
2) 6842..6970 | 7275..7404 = 1.14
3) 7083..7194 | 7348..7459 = 1.19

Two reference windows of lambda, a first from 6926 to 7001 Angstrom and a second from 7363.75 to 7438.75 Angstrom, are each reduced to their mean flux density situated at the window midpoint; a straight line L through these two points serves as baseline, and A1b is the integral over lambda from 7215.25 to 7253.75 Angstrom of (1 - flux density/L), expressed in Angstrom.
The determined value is 1.9 Angstrom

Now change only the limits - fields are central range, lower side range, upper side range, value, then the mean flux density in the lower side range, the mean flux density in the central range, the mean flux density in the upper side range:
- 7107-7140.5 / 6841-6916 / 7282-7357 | 3.3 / 16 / 14.4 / 16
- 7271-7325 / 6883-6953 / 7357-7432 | 1.8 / 15.9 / 15.6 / 16.2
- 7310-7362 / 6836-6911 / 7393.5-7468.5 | -1.1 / 15.9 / 16.4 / 16.1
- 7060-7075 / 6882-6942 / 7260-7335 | 0.7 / 16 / 15.1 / 15.6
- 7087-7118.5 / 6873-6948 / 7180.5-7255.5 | 1.0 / 16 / 14.8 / 14.9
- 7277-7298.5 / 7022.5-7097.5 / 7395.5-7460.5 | 0.9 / 15.4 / 15.1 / 16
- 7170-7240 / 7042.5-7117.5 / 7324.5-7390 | 4.5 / 15.1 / 14.7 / 16.3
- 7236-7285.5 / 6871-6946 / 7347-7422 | 2.8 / 16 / 15.3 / 16.3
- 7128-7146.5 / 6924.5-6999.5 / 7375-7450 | 1.8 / 15.7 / 14.3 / 16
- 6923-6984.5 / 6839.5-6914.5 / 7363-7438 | 1.1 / 15.9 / 15.7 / 16.1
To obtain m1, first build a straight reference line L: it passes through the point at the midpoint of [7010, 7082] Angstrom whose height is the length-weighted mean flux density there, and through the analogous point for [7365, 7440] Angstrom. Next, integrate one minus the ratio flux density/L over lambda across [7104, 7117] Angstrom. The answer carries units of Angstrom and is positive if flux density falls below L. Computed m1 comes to 0.8 Angstrom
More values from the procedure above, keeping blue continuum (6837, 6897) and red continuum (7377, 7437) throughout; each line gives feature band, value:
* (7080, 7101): 1.1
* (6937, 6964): 0.8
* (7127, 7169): 4.0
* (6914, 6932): -0.5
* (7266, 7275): 0.5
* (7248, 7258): 0.3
